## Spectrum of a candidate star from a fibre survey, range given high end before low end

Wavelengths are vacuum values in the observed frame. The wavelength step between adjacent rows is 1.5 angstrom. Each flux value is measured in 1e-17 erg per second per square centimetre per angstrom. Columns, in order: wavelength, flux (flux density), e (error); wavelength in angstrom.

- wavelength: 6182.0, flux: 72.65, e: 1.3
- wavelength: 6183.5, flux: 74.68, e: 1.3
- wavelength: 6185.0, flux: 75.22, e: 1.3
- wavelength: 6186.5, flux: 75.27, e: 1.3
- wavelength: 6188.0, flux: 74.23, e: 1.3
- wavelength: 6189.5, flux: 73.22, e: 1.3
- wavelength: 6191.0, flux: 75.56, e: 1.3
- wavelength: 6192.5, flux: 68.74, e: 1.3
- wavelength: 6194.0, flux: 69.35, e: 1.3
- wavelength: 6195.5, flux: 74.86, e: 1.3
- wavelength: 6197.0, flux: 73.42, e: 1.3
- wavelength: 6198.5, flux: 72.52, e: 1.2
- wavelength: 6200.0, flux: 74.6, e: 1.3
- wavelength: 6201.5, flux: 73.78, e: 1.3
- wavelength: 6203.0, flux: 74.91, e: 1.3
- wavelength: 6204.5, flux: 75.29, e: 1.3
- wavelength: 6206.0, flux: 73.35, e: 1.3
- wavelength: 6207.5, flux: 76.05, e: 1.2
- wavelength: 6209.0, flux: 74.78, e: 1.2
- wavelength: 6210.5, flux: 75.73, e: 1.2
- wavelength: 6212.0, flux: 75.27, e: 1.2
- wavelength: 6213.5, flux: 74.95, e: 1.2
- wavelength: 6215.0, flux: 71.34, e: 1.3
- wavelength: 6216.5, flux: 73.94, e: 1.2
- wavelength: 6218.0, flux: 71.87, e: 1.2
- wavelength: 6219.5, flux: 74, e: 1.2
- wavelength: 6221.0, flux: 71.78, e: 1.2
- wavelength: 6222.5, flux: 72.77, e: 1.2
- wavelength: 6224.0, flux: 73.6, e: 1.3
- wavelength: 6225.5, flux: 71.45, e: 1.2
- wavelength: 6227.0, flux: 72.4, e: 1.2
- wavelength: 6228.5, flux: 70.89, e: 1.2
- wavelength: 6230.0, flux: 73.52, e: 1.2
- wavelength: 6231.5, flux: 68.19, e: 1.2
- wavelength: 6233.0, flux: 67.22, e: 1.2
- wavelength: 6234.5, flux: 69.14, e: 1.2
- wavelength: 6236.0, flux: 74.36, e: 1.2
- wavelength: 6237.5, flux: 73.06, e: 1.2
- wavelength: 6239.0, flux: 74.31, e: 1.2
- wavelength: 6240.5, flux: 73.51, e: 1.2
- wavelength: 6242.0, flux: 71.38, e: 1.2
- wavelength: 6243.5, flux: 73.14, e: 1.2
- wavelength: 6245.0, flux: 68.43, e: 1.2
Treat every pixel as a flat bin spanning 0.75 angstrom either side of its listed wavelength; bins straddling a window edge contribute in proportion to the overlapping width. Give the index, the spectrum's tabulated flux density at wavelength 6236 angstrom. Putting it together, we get 74.36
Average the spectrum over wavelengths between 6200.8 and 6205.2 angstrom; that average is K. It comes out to 74.7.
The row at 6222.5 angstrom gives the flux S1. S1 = 72.77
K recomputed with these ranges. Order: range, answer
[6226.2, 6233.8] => 70.4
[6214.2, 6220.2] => 72.8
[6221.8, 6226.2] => 72.6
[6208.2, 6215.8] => 74.4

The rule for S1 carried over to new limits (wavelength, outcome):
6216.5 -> 73.94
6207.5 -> 76.05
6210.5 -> 75.73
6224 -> 73.6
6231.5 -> 68.19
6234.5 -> 69.14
